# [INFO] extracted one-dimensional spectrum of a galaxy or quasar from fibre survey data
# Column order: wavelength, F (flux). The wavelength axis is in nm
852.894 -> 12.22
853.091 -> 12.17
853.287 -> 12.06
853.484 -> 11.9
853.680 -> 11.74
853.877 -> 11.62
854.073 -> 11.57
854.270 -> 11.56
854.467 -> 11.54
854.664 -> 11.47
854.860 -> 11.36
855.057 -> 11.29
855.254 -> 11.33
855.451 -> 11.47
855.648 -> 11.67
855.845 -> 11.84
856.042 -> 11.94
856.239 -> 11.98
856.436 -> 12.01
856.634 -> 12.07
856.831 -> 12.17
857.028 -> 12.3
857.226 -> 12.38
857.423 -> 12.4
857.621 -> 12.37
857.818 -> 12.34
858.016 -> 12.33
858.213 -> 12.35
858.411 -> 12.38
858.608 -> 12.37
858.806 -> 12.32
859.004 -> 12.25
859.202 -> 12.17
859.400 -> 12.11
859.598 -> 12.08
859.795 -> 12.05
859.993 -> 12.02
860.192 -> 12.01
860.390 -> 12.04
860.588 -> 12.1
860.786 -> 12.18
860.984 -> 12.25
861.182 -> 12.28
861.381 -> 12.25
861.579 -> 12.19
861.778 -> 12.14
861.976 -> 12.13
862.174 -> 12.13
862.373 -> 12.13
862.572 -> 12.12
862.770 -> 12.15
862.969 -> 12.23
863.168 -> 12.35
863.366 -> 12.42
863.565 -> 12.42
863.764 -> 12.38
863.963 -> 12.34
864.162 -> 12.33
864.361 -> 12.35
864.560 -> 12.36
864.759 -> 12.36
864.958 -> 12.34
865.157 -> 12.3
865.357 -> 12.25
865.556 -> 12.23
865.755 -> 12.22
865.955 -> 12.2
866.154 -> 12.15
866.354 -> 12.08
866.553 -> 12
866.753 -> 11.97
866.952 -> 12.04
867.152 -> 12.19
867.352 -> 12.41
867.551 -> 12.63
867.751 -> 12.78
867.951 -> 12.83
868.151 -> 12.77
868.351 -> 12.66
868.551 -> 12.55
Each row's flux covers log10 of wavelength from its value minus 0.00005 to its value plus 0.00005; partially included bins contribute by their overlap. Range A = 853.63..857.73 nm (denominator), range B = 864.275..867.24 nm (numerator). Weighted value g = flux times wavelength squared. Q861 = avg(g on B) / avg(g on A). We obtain 1.06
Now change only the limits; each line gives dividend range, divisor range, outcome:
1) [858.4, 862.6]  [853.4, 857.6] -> 1.04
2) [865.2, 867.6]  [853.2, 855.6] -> 1.08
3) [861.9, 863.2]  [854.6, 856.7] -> 1.06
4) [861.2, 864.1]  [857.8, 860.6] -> 1.01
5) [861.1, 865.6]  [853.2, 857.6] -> 1.06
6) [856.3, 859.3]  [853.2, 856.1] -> 1.06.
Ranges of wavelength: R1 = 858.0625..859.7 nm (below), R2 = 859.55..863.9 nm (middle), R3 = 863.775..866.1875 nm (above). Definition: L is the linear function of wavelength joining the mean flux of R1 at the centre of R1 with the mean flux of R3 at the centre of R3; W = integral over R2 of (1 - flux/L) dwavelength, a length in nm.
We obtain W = 0.032 nm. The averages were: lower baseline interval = 12.3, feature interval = 12.2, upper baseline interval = 12.3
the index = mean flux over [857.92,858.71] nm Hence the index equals 12.4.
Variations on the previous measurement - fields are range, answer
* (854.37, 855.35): 11.4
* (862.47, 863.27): 12.2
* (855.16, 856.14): 11.7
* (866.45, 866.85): 12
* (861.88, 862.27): 12.1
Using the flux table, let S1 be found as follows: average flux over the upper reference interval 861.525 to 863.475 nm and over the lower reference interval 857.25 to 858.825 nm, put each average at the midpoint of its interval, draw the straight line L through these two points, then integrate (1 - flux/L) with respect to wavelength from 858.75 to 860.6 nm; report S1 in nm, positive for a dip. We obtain 0.03 nm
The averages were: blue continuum 12.4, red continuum 12.2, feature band 12.1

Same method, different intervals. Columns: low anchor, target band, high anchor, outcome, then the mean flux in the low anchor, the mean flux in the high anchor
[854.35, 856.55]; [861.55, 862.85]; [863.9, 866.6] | -0.009 nm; 11.6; 12.3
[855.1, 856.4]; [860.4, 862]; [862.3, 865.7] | -0.012 nm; 11.7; 12.3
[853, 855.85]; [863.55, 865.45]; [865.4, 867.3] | -0.045 nm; 11.6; 12.1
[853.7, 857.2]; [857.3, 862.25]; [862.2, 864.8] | -0.073 nm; 11.7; 12.3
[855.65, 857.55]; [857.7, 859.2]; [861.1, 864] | -0.022 nm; 12.1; 12.2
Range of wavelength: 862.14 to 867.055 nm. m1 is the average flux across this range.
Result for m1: 12.2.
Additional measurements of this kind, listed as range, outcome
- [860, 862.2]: 12.1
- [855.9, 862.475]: 12.2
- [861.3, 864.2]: 12.2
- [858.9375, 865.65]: 12.2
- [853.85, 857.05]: 11.7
